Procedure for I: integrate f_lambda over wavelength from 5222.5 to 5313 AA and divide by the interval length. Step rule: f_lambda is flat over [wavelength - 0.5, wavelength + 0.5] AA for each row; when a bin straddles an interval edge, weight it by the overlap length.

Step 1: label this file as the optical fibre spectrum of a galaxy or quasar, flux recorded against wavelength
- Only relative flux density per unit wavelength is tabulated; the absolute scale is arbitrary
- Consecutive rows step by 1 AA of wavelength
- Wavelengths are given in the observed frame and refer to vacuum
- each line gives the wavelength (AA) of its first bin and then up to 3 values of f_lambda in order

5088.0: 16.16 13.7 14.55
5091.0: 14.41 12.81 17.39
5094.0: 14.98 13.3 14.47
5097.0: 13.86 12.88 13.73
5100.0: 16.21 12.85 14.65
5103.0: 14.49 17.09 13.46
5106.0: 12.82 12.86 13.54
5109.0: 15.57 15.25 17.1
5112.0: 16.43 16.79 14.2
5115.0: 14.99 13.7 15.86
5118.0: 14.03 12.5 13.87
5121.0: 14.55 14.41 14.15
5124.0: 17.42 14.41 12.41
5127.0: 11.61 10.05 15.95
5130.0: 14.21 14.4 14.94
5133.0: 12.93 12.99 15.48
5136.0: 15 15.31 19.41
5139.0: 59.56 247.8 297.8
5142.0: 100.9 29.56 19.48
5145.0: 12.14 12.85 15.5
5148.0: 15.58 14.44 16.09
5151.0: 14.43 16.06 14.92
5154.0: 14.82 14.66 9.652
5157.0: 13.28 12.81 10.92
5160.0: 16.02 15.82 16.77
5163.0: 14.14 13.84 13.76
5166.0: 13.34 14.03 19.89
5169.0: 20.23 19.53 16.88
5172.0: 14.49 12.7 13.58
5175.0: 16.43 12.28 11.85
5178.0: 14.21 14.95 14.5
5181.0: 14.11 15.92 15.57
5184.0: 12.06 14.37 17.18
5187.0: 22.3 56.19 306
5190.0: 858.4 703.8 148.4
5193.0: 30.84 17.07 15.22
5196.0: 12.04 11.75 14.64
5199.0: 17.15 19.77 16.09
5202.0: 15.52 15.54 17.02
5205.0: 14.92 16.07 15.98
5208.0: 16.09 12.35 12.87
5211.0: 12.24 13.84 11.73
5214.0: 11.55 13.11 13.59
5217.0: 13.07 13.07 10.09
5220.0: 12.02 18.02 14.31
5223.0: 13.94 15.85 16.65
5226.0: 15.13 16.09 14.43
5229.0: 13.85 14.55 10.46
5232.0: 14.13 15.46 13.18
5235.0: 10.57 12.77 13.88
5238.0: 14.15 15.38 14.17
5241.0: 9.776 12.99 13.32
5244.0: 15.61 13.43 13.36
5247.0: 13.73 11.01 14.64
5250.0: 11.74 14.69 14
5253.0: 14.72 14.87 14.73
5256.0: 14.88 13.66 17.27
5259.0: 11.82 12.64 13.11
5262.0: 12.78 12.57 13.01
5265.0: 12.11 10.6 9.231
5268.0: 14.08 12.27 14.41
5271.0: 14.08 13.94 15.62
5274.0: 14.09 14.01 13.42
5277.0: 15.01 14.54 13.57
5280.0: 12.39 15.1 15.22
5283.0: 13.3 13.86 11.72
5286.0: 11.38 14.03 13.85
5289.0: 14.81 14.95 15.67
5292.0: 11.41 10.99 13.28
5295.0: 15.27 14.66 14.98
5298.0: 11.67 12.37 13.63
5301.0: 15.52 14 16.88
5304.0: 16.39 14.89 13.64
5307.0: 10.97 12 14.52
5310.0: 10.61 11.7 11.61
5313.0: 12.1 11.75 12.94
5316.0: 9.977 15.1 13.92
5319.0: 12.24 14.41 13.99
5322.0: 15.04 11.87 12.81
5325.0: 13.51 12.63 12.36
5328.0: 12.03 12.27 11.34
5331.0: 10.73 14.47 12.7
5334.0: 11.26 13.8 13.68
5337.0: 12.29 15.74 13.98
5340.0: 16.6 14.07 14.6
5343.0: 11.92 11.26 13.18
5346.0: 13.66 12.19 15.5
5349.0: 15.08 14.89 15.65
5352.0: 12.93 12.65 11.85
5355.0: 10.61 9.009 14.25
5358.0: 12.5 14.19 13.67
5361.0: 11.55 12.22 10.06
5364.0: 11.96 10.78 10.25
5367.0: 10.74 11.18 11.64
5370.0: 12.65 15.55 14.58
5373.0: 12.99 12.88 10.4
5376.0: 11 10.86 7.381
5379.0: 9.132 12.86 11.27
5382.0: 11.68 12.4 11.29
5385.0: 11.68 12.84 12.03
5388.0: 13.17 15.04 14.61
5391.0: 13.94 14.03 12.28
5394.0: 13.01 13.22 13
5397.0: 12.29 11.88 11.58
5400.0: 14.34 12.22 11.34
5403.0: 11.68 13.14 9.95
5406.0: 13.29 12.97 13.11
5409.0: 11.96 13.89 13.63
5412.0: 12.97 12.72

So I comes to 13.6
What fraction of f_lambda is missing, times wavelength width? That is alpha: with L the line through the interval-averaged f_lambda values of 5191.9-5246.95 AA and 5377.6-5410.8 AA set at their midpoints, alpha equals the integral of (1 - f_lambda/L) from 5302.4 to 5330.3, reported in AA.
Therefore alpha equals 1.9 AA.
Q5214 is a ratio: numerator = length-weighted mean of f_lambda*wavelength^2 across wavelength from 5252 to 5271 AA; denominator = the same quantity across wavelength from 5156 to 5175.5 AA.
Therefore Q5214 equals 0.92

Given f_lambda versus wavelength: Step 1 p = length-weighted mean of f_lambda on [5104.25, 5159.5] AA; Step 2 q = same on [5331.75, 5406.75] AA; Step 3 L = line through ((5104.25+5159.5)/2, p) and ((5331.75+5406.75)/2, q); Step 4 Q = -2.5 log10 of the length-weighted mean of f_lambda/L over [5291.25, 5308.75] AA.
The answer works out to 0.21 mag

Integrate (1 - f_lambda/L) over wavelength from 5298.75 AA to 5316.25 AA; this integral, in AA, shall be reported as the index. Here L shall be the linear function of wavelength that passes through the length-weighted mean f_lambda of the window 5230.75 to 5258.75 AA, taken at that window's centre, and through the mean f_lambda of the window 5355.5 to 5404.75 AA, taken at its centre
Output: -0.2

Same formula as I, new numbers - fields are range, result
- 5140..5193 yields 62.2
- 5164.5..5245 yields 39.6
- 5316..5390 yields 12.7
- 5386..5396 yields 13.4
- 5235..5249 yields 13.3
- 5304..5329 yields 12.8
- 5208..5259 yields 13.7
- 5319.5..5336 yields 12.9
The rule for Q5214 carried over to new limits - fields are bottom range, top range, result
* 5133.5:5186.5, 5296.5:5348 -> 0.51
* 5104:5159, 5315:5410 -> 0.52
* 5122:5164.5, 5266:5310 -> 0.48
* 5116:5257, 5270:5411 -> 0.41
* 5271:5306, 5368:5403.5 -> 0.91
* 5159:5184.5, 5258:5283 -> 0.93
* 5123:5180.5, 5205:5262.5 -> 0.54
